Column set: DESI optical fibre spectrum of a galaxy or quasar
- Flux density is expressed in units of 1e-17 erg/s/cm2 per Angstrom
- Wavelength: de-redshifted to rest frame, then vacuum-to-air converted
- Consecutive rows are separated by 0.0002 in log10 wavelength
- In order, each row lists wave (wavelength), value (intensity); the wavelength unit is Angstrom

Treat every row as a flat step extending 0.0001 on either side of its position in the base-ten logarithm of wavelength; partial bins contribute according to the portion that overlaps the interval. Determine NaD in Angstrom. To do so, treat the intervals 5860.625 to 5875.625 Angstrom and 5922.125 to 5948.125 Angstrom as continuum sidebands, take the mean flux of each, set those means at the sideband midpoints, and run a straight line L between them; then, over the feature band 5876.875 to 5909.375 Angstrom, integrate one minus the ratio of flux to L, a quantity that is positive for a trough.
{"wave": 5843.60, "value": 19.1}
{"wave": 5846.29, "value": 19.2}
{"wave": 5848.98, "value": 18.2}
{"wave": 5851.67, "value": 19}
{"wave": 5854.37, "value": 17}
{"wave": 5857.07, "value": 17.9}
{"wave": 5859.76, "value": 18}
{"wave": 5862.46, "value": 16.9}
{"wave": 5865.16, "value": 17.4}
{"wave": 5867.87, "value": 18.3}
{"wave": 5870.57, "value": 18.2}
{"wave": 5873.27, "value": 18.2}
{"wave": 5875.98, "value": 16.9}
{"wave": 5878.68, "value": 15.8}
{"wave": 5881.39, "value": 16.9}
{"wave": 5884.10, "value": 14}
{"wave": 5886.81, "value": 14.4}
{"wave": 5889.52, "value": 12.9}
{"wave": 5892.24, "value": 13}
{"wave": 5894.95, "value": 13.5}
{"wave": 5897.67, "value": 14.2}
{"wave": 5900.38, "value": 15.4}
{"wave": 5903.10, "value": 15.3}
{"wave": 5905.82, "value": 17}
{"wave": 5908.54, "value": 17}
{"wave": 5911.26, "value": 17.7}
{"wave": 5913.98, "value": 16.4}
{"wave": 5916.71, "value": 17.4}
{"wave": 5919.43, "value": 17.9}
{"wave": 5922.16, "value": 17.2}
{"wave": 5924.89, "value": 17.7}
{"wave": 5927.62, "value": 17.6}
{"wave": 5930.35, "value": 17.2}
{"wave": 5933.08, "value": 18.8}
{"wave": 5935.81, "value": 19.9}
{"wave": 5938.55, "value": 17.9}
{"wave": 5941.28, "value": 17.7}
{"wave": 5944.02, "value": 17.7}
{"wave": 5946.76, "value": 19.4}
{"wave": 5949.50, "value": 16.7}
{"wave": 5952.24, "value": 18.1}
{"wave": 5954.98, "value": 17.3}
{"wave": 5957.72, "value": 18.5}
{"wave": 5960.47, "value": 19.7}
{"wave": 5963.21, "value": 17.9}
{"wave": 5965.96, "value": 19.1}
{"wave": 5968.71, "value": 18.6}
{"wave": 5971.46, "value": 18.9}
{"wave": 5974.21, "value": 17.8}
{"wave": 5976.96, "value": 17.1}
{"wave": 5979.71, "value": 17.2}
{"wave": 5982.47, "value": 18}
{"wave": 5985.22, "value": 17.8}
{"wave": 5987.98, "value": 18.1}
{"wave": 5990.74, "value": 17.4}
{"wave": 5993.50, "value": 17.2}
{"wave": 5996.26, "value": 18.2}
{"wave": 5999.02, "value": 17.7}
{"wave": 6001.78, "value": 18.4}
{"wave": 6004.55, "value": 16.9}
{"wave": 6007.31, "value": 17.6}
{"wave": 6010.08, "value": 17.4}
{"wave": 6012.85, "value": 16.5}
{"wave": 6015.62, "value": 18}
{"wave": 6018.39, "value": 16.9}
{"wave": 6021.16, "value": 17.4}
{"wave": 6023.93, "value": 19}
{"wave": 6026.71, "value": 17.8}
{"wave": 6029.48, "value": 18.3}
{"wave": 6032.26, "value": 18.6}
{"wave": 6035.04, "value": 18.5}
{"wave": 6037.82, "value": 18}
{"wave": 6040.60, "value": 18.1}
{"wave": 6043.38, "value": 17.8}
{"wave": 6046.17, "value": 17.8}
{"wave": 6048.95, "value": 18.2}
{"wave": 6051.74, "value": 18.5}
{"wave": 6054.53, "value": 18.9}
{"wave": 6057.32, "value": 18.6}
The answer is 5.4 Angstrom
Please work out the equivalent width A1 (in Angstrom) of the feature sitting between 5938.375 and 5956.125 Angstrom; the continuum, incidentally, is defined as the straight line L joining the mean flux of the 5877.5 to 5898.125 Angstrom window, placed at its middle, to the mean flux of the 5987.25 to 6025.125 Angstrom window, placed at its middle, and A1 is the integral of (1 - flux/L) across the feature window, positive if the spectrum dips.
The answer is -2.1 Angstrom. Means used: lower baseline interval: 14.3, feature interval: 17.8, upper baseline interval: 17.6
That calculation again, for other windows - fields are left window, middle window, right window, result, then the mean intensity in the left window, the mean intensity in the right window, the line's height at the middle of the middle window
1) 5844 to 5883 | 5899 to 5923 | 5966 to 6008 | 1.3 Angstrom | 17.7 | 17.8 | 17.8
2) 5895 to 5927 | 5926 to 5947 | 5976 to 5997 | -1.6 Angstrom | 16.5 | 17.6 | 16.9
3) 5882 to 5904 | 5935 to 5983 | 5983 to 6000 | -4.7 Angstrom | 14.2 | 17.8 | 16.6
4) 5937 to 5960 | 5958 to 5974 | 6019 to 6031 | -0.7 Angstrom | 18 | 18.1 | 18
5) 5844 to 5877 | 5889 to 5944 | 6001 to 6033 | 3.7 Angstrom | 18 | 17.7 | 17.9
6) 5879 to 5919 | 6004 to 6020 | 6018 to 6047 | 0.4 Angstrom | 15.4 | 18.1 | 17.7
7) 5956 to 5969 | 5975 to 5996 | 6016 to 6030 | 0.9 Angstrom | 18.7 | 17.9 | 18.4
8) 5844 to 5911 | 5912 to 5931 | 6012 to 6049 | -0.5 Angstrom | 16.5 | 17.9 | 16.9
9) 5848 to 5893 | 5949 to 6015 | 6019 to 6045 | -0.7 Angstrom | 16.7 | 18.1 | 17.7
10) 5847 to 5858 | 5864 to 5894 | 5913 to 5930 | 3.2 Angstrom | 18.1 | 17.4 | 17.8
